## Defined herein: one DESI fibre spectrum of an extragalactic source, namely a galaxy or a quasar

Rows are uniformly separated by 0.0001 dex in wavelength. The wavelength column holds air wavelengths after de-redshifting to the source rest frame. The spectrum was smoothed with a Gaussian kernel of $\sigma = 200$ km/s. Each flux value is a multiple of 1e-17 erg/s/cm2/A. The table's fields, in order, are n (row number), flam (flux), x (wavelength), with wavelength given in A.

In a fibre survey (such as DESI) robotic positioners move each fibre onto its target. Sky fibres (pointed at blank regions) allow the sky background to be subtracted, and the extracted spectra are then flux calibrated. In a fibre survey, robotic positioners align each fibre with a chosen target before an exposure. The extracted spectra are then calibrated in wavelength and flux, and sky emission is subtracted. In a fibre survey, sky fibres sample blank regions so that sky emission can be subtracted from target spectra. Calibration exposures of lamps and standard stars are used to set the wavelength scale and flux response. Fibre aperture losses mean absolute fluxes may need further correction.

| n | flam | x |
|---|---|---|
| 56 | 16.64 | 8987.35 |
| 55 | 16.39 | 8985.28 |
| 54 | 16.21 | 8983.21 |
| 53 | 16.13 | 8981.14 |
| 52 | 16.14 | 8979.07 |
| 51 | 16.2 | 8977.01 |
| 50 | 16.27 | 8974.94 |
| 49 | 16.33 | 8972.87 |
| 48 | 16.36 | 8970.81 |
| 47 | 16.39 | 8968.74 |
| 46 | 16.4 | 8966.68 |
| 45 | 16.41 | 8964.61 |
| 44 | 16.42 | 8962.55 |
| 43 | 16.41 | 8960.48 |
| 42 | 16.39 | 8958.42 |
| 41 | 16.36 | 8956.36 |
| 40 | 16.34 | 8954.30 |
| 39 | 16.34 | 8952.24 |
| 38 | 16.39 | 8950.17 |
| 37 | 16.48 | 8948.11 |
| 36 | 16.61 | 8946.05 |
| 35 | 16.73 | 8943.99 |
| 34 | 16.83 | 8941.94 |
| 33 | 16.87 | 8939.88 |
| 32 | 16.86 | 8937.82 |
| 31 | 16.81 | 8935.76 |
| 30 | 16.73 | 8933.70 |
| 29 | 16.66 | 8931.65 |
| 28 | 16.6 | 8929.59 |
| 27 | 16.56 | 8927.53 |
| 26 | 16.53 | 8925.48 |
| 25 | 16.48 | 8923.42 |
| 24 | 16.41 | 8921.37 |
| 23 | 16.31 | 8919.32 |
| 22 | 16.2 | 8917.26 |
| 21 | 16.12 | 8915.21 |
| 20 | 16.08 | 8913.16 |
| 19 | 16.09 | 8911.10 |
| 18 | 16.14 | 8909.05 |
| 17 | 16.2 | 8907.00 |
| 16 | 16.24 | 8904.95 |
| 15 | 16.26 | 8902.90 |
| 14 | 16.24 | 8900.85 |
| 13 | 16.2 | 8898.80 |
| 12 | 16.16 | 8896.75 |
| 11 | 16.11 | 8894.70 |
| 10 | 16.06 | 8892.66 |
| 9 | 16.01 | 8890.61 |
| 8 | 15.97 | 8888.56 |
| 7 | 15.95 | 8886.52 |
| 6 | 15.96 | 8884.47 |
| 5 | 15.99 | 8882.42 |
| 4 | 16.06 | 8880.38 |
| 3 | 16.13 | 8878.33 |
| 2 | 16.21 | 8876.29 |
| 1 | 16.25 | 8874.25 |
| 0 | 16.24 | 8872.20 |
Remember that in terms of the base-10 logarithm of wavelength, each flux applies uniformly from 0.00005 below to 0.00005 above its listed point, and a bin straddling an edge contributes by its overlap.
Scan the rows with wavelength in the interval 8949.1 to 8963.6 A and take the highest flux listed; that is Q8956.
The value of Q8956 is 16.42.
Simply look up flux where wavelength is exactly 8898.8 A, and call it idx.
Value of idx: 16.2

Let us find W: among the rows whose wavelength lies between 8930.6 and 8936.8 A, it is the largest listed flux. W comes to 16.81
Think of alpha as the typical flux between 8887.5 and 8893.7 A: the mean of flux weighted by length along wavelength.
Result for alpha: 16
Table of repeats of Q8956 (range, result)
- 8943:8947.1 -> 16.73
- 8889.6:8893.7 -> 16.06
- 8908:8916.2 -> 16.14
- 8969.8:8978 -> 16.36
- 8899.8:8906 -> 16.26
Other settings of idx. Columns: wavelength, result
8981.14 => 16.13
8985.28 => 16.39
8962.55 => 16.42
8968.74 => 16.39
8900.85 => 16.24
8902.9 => 16.26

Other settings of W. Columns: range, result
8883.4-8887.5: 15.96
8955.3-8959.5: 16.39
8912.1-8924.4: 16.48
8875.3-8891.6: 16.21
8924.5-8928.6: 16.56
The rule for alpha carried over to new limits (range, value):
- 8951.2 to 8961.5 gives 16.4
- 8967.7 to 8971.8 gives 16.4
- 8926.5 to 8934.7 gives 16.6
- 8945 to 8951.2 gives 16.5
